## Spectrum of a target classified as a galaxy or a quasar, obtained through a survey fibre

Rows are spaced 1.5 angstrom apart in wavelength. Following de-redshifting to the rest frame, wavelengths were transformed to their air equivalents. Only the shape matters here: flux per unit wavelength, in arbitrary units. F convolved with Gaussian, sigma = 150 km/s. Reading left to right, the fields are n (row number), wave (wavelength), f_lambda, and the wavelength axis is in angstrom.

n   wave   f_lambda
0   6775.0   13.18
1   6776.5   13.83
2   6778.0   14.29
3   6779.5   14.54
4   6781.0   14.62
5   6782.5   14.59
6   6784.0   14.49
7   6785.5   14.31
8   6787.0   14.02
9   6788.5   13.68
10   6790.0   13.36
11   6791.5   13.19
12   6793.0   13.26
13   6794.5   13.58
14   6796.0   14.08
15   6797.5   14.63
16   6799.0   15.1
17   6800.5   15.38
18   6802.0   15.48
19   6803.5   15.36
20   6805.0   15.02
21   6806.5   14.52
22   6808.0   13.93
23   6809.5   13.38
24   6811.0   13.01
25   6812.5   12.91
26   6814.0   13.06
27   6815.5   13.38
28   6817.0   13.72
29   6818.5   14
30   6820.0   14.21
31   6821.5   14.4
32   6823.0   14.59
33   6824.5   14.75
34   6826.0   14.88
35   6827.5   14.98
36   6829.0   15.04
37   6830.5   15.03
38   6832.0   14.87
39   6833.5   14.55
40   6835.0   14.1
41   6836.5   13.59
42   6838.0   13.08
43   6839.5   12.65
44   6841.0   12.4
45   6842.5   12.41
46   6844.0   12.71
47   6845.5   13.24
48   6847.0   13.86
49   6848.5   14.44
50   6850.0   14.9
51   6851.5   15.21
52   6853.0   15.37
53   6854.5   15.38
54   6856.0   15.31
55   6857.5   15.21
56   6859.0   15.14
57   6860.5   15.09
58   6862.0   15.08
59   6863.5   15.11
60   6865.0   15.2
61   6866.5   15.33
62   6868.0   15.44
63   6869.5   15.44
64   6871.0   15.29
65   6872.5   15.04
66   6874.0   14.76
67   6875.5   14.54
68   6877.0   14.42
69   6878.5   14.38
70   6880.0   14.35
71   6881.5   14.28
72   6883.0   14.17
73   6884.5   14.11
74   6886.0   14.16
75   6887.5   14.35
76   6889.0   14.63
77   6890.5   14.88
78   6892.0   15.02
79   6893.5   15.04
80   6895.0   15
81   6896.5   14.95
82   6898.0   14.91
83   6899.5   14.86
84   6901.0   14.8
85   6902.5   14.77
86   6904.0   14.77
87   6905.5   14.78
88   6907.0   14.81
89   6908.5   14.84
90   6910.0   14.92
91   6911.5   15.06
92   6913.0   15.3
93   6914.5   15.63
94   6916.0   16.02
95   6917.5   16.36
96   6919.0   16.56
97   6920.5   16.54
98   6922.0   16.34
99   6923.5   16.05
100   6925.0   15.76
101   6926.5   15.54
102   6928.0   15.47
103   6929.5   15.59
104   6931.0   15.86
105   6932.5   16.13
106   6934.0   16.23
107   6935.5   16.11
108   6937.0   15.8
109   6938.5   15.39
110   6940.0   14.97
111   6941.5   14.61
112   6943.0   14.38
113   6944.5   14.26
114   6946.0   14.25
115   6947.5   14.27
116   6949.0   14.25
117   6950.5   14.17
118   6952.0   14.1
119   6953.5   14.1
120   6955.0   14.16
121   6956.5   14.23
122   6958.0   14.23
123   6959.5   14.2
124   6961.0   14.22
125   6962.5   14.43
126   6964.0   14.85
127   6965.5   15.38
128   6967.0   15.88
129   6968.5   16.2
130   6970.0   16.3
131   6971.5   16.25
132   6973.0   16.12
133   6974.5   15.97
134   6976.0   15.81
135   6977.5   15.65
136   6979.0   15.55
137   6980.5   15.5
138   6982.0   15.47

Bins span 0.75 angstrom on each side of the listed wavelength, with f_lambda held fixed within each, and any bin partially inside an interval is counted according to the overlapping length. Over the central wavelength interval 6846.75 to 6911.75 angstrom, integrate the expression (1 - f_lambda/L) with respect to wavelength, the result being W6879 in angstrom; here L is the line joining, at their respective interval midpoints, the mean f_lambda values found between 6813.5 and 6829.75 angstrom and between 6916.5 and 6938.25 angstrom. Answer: 1.6 angstrom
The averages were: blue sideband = 14.3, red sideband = 16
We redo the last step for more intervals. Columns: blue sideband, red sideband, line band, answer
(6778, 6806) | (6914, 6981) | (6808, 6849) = 2.2 angstrom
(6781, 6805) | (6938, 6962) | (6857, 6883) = -1.1 angstrom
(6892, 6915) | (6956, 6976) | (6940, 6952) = 0.7 angstrom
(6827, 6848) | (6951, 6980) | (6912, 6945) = -2.1 angstrom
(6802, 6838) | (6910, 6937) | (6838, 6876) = 0.7 angstrom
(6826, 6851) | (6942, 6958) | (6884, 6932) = -3.9 angstrom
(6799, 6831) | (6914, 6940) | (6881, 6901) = 1.0 angstrom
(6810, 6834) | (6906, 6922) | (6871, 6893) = 0.9 angstrom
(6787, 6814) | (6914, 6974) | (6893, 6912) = 0.1 angstrom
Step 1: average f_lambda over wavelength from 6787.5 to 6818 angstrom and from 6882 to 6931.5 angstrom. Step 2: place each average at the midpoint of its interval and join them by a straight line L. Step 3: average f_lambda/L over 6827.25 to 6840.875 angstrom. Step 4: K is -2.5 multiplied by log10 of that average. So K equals 0.02 mag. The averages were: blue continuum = 14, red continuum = 15.2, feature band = 14.1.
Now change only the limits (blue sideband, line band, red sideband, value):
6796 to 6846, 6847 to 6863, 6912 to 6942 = -0.03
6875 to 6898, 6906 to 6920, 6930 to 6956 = -0.06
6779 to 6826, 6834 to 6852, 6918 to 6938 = 0.09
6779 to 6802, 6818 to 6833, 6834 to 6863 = -0.04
